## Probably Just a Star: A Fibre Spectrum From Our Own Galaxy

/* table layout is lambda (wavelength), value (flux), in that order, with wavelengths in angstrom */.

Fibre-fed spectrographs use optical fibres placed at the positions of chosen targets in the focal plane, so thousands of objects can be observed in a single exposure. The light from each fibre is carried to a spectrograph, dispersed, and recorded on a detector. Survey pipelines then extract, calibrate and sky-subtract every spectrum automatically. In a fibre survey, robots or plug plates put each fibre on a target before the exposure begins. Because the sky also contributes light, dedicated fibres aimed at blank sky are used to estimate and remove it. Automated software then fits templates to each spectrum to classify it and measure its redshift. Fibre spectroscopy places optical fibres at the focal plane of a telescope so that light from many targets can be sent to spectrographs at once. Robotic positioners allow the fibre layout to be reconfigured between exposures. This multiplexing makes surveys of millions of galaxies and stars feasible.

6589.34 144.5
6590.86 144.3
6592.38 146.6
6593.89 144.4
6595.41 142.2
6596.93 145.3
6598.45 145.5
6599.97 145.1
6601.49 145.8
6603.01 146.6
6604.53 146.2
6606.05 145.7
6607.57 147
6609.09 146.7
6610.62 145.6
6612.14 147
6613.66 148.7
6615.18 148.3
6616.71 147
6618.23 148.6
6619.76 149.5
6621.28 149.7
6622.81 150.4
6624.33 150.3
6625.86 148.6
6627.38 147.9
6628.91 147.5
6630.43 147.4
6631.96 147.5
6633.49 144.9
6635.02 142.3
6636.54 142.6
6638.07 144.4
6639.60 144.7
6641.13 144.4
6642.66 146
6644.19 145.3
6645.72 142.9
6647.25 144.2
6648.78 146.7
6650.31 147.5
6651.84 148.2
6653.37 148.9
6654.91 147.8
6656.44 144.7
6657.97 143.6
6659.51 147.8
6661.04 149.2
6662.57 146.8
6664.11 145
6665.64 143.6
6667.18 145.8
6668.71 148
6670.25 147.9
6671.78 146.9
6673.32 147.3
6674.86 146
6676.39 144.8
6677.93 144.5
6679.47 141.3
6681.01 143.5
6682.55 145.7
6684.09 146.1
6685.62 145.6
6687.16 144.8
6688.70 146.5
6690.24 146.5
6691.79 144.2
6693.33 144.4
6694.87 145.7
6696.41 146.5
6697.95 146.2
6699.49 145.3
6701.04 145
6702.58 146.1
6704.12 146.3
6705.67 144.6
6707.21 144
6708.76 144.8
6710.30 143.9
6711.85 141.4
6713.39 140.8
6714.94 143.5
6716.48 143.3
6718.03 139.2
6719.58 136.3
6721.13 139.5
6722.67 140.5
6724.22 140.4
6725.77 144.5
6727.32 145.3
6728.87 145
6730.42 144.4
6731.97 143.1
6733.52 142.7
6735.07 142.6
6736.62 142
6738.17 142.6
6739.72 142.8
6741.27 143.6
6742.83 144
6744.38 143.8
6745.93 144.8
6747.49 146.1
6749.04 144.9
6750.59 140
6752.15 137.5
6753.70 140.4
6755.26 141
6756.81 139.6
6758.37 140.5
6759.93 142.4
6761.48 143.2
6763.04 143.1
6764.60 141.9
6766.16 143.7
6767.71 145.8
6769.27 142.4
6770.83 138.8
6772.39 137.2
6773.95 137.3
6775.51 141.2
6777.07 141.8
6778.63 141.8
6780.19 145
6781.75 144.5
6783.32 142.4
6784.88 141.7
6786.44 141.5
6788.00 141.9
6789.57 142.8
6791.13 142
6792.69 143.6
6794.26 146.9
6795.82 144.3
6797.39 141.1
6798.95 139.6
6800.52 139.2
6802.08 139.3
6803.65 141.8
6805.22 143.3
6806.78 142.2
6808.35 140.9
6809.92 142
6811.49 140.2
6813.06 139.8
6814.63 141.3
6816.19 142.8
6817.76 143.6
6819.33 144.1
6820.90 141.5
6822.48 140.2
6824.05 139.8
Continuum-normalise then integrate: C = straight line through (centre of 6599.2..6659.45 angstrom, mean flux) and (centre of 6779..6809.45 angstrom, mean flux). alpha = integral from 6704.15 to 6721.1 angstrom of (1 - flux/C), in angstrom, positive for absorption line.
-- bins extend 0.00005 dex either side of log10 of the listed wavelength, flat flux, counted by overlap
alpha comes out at 0.3 angstrom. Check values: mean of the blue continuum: 147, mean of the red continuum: 142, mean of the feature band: 142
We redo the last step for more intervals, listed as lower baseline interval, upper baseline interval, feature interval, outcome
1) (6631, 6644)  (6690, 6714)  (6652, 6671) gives -0.3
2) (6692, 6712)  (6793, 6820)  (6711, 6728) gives 0.4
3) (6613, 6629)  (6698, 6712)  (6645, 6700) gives 0.2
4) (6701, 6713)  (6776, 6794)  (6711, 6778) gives 0.8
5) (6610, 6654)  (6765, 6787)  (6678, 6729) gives 0.2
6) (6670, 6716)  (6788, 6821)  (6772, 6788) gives 0.1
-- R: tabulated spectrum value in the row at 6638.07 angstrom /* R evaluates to 144.4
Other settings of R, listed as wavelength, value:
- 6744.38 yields 143.8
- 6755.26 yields 141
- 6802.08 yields 139.3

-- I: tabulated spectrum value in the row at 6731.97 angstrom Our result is 143.1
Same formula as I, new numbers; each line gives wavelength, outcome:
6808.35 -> 140.9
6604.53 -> 146.2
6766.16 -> 143.7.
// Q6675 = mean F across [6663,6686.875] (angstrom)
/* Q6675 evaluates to 145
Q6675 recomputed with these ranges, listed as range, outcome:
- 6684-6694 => 145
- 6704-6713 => 144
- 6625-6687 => 146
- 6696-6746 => 143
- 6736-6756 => 143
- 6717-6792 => 142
